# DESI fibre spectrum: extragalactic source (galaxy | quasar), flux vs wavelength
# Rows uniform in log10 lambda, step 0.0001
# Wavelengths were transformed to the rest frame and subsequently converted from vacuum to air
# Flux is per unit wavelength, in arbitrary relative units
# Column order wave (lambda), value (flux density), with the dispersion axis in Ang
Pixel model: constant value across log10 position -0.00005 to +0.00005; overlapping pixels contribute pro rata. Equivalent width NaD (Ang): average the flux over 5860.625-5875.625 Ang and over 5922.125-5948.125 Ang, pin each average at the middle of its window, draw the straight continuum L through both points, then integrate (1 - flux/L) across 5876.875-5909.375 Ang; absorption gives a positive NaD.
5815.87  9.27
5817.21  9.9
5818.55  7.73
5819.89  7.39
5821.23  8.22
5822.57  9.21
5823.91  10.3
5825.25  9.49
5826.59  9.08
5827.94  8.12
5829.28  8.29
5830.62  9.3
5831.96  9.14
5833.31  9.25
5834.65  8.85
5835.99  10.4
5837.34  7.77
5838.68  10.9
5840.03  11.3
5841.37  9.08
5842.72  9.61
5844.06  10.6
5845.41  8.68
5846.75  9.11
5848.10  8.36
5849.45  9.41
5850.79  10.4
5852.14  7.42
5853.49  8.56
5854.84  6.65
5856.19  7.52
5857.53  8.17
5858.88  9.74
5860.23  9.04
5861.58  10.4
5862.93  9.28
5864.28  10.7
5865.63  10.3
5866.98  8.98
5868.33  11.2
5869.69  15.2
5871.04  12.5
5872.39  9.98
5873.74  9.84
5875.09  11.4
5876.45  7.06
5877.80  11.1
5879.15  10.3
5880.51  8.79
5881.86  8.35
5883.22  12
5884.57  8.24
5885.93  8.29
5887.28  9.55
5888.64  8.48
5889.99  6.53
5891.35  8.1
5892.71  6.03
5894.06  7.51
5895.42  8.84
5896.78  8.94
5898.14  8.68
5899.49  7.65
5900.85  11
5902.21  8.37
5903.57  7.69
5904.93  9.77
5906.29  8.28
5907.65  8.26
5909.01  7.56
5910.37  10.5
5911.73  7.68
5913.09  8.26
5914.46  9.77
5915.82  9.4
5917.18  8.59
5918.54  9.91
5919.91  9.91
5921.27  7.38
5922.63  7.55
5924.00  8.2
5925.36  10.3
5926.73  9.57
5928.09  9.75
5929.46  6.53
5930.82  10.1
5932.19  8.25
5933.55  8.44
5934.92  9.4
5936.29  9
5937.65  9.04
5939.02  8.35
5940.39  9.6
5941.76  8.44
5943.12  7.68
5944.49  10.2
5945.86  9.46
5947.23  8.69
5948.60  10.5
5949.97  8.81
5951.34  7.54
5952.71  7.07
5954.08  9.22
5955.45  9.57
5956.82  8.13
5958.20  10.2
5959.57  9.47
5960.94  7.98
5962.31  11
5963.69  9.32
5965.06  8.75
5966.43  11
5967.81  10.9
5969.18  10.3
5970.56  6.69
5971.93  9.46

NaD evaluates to 4.6 Ang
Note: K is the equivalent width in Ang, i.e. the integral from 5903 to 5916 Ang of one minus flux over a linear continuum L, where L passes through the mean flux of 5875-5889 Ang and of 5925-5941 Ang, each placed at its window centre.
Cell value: 0.65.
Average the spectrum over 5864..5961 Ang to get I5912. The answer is 9.08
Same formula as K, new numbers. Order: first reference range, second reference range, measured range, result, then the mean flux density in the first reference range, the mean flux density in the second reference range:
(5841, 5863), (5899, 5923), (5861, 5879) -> -3.48 Ang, 8.93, 8.78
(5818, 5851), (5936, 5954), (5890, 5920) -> 1.17 Ang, 9.19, 8.81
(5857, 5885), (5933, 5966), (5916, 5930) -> 0.87 Ang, 10.1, 9.01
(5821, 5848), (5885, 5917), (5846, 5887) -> -3.18 Ang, 9.33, 8.48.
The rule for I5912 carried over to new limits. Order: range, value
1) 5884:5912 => 8.39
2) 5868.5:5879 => 11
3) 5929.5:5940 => 8.81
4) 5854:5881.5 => 9.88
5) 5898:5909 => 8.65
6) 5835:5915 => 9.22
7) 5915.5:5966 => 8.96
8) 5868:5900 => 9.34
